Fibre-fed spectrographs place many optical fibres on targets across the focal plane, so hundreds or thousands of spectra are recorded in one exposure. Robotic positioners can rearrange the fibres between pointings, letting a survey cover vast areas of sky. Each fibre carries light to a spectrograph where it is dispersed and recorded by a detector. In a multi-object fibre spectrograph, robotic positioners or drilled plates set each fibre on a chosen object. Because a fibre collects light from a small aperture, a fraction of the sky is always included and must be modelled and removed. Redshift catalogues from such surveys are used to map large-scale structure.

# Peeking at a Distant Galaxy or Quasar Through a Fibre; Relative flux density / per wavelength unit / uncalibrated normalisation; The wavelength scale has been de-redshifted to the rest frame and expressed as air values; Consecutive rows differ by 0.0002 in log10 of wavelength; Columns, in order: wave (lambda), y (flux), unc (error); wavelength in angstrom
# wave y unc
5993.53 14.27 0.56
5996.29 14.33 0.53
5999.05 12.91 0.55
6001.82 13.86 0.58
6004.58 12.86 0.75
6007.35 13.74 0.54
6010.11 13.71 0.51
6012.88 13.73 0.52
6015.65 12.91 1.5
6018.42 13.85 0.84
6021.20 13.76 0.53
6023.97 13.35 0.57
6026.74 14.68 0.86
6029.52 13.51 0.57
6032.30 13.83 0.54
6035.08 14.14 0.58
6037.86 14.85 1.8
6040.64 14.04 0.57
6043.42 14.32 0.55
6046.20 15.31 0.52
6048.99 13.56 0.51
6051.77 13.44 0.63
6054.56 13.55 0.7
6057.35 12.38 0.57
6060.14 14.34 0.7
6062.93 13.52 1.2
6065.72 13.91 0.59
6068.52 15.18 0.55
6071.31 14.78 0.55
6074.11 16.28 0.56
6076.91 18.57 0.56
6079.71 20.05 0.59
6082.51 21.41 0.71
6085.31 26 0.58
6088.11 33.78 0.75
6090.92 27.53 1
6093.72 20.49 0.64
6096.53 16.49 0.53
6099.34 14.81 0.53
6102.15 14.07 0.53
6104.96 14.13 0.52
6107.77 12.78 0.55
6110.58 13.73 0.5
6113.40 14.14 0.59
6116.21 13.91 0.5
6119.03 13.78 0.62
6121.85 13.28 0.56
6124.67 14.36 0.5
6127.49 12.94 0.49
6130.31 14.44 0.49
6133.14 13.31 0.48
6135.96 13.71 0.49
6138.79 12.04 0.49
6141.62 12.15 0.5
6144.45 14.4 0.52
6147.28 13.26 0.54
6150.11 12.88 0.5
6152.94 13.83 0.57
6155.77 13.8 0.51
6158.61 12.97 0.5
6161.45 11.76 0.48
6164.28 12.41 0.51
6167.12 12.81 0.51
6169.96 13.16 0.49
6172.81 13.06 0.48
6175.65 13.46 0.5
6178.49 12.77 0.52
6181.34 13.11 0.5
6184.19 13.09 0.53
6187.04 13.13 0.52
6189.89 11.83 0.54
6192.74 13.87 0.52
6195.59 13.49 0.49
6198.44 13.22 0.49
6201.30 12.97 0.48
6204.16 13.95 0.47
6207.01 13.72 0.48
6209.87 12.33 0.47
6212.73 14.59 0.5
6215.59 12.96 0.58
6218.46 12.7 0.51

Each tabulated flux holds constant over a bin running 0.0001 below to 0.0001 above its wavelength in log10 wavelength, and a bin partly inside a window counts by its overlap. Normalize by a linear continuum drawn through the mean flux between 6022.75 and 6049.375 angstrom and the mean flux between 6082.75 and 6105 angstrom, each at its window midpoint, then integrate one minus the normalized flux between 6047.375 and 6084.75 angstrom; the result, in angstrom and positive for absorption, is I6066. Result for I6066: 4.8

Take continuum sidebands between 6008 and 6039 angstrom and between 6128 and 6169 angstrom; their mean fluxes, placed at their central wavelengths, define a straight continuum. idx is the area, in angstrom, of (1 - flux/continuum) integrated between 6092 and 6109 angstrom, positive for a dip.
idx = -2.9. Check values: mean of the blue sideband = 13.8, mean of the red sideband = 13.1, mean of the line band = 15.7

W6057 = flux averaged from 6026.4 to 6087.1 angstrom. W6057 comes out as 15.7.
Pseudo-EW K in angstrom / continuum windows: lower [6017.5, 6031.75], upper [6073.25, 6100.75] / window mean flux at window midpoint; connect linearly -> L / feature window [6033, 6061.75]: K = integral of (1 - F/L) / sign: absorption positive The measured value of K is 4.50 angstrom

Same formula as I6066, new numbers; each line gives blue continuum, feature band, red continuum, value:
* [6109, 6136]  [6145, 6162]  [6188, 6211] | 0.4 angstrom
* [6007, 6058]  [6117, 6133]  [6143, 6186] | -0.5 angstrom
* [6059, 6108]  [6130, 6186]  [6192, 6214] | 8.1 angstrom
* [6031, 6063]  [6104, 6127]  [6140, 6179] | -0.5 angstrom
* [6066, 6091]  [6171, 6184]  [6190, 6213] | 1.5 angstrom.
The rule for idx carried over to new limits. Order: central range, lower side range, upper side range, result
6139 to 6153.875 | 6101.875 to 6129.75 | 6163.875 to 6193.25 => 0.2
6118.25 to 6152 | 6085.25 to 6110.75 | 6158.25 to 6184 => 5.5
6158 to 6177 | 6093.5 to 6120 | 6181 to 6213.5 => 1.2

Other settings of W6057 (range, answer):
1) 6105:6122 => 13.7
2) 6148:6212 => 13.1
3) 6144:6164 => 13.2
